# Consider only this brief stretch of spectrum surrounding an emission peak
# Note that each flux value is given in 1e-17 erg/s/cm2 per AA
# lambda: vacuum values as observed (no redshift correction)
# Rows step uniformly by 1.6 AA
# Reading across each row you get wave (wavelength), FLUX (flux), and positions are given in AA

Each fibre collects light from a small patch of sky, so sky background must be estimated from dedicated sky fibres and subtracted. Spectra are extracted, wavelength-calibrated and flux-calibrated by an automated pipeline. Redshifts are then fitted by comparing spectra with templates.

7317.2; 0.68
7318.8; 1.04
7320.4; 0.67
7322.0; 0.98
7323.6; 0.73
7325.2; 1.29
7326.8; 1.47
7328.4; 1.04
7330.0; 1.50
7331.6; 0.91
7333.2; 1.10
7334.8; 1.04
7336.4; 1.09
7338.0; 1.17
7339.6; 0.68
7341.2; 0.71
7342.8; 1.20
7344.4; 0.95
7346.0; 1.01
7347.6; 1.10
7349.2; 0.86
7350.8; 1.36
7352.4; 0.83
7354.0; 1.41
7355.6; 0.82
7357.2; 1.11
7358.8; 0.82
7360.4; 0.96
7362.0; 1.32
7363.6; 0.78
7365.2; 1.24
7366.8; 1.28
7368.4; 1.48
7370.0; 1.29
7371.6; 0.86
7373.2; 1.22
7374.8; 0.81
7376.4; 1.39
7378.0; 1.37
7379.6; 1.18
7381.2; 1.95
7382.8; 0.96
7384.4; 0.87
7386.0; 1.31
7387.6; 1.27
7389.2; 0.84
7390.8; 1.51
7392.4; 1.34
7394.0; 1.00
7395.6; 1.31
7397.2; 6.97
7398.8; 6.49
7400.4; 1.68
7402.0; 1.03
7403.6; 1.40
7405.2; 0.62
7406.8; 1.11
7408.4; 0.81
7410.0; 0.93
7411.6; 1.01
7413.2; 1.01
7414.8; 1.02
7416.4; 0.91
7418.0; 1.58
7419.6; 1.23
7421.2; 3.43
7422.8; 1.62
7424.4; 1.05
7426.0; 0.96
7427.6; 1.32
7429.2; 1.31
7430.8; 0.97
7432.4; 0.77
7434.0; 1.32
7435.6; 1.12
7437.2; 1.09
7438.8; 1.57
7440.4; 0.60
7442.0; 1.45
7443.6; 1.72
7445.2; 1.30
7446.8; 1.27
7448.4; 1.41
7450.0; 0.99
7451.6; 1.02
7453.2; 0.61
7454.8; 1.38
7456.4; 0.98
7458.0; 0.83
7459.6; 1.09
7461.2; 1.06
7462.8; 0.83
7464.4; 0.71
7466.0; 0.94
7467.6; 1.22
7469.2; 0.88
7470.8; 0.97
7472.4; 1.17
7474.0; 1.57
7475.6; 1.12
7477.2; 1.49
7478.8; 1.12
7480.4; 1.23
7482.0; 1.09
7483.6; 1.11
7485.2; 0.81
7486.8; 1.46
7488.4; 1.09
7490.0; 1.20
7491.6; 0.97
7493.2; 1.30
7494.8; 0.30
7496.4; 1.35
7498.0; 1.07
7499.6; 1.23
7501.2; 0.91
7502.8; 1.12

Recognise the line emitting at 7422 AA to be [N II]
